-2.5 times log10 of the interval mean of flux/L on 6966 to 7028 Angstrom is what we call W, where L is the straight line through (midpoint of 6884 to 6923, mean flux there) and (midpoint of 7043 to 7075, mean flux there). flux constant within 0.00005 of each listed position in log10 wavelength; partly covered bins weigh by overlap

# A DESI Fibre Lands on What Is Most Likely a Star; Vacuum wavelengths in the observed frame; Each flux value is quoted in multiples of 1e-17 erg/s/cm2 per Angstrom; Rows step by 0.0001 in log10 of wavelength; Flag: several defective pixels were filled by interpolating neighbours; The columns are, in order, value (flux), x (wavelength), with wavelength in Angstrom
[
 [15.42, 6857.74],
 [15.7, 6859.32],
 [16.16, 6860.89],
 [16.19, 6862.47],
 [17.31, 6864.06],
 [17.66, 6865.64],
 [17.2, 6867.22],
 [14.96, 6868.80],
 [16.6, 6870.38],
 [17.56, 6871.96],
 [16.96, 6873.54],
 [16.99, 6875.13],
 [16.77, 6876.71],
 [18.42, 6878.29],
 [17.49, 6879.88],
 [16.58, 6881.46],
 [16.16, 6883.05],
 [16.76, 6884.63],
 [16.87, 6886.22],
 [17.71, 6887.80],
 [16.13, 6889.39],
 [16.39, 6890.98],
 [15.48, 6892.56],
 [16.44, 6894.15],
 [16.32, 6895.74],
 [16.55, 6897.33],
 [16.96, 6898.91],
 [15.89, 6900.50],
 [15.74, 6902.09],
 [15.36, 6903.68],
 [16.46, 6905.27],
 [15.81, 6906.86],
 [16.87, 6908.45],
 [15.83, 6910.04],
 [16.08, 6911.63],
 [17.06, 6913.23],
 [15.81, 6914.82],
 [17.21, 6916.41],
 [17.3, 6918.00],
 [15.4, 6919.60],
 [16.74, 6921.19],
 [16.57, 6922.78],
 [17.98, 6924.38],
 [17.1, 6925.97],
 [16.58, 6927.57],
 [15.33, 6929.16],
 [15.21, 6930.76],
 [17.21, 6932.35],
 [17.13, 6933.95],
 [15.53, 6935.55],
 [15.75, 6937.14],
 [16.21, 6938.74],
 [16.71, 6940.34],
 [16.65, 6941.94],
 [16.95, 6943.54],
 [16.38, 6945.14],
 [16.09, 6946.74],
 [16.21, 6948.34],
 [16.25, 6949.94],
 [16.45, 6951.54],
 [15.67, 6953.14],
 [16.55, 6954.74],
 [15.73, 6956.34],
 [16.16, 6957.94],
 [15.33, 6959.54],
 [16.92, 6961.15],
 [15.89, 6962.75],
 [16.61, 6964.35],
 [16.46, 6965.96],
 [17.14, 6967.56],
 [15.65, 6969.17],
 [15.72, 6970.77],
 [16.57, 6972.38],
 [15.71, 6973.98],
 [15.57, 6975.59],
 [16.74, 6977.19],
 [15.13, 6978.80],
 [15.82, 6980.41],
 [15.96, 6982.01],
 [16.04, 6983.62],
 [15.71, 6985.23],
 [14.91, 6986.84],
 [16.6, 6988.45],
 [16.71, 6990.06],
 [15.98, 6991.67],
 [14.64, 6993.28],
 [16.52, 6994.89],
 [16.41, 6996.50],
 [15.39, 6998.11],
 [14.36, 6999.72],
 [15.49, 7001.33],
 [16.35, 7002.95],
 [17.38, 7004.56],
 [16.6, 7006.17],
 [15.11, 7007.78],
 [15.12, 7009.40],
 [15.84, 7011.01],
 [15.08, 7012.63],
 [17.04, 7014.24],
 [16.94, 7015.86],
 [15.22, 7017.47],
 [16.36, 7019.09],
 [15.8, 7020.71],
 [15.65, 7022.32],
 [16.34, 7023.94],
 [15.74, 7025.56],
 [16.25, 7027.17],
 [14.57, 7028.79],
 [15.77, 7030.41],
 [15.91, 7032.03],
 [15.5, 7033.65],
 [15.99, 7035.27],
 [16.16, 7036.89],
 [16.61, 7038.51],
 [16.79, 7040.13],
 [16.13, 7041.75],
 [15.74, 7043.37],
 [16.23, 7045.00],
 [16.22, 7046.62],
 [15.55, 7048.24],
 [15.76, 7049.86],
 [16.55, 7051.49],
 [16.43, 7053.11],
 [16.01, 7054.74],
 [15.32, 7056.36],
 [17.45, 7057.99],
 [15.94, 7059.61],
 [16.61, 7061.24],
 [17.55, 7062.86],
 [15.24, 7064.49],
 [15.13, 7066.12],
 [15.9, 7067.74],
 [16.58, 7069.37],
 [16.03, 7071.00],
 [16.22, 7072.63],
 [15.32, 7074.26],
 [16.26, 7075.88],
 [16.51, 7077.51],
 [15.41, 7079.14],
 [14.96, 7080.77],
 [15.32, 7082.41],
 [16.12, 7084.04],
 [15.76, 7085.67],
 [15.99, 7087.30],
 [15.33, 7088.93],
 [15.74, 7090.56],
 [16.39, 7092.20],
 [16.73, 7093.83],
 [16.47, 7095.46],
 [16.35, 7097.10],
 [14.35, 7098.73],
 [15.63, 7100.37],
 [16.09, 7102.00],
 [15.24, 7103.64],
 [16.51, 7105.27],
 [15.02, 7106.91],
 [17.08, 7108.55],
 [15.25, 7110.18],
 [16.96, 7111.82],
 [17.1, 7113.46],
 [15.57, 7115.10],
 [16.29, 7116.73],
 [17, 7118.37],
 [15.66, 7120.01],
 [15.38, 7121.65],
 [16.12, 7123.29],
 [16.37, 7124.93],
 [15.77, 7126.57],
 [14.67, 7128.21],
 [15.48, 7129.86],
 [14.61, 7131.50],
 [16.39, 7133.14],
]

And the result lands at 0.02 mag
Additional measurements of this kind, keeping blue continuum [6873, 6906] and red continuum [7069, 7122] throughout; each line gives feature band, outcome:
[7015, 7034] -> 0.022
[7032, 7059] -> -0.002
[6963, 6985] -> 0.017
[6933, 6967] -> 0.008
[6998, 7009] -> 0.029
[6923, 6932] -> -0.001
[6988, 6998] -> 0.013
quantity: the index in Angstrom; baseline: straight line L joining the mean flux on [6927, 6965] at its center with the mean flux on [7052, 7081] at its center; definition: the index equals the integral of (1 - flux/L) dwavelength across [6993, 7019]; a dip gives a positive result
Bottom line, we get 0.4 Angstrom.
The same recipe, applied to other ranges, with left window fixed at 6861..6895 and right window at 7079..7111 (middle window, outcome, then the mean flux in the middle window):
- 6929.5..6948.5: 0.2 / 16.3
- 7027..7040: 0.2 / 15.9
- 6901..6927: 0.2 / 16.4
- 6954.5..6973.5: 0.2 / 16.2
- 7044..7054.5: -0.1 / 16.1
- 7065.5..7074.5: 0.0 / 15.9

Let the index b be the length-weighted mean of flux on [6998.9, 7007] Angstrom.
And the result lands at 16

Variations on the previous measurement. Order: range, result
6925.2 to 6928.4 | 16.8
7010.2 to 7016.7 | 16.2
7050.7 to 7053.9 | 16.5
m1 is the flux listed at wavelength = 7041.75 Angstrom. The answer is 16.13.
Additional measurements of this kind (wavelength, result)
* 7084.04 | 16.12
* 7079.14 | 15.41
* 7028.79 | 14.57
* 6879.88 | 17.49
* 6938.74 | 16.21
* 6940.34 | 16.71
